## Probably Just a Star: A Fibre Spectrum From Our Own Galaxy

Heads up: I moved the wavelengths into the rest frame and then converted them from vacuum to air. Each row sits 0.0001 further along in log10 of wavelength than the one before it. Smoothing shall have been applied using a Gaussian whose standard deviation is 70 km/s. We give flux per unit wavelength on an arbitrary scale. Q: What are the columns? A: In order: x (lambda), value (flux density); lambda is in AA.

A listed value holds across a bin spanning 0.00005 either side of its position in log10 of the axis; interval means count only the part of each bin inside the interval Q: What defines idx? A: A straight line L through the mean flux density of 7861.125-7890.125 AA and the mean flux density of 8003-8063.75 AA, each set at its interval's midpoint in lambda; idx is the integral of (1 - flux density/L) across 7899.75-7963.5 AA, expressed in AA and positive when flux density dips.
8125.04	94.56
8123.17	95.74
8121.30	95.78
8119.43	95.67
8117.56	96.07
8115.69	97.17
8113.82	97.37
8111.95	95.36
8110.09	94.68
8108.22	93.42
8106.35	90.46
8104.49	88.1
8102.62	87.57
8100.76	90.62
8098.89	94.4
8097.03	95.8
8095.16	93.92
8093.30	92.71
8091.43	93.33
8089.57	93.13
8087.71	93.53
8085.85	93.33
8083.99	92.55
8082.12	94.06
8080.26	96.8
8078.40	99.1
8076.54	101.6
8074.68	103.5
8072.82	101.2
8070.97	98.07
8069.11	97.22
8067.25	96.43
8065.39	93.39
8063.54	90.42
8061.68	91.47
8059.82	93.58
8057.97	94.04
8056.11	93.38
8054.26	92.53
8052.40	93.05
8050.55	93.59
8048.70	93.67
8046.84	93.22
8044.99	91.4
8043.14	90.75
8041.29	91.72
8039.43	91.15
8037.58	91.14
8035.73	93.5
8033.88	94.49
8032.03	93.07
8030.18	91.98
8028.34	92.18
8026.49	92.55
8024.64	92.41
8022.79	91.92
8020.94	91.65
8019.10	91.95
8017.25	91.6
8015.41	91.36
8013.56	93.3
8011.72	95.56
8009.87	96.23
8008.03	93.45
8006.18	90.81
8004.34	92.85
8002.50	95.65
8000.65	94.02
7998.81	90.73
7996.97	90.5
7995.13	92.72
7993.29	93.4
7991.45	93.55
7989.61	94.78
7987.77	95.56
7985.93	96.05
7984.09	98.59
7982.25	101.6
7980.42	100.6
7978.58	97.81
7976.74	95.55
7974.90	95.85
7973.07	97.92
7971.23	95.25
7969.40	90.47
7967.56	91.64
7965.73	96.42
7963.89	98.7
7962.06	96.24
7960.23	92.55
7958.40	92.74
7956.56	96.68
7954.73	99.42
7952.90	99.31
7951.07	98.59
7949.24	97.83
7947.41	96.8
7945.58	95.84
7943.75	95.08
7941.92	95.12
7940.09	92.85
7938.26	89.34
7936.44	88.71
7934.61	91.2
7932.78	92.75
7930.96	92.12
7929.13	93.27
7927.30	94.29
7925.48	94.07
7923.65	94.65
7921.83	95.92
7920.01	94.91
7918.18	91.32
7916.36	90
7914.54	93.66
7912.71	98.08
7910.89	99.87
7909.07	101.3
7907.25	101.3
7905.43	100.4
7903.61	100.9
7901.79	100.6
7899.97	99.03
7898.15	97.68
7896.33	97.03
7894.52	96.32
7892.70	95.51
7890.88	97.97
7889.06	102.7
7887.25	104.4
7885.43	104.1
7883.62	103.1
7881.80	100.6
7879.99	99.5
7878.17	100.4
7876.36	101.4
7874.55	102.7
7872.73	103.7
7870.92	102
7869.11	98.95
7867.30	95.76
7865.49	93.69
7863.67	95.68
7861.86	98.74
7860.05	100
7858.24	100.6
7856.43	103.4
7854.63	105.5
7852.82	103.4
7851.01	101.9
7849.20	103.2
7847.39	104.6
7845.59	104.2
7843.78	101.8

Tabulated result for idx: 1.36 AA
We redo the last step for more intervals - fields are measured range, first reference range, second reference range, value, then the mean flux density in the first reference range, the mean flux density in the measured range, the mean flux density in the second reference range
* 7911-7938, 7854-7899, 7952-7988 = 1.3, 100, 93.3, 96.5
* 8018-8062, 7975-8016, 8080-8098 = 0.8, 94.8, 92.5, 93.8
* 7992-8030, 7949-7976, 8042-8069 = 0.7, 95.9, 92.7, 93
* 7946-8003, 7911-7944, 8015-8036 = -1.7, 93.3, 95.7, 92.4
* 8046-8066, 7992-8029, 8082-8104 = 0.0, 92.7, 92.9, 92.7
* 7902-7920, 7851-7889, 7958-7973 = 0.1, 101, 97.4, 94.5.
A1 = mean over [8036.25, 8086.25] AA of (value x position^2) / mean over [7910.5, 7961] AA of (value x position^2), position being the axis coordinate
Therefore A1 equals 1.03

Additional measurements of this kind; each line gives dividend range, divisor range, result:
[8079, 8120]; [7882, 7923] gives 1.00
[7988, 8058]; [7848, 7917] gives 0.96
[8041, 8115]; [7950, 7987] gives 1.00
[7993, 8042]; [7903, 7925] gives 0.98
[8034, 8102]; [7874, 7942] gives 1.01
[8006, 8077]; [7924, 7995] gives 1.00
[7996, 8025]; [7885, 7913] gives 0.96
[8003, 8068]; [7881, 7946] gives 0.99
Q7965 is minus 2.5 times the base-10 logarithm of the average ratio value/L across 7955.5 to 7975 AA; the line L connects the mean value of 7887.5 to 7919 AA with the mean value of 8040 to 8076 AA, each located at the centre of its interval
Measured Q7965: 0.02 mag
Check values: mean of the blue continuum 98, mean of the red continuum 94.4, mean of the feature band 95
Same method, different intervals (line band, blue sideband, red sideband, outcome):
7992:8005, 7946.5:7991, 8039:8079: 0.04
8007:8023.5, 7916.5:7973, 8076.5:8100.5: 0.02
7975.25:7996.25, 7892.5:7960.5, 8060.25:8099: -0.01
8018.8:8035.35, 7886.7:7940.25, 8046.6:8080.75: 0.04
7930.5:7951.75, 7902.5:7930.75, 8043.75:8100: 0.02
